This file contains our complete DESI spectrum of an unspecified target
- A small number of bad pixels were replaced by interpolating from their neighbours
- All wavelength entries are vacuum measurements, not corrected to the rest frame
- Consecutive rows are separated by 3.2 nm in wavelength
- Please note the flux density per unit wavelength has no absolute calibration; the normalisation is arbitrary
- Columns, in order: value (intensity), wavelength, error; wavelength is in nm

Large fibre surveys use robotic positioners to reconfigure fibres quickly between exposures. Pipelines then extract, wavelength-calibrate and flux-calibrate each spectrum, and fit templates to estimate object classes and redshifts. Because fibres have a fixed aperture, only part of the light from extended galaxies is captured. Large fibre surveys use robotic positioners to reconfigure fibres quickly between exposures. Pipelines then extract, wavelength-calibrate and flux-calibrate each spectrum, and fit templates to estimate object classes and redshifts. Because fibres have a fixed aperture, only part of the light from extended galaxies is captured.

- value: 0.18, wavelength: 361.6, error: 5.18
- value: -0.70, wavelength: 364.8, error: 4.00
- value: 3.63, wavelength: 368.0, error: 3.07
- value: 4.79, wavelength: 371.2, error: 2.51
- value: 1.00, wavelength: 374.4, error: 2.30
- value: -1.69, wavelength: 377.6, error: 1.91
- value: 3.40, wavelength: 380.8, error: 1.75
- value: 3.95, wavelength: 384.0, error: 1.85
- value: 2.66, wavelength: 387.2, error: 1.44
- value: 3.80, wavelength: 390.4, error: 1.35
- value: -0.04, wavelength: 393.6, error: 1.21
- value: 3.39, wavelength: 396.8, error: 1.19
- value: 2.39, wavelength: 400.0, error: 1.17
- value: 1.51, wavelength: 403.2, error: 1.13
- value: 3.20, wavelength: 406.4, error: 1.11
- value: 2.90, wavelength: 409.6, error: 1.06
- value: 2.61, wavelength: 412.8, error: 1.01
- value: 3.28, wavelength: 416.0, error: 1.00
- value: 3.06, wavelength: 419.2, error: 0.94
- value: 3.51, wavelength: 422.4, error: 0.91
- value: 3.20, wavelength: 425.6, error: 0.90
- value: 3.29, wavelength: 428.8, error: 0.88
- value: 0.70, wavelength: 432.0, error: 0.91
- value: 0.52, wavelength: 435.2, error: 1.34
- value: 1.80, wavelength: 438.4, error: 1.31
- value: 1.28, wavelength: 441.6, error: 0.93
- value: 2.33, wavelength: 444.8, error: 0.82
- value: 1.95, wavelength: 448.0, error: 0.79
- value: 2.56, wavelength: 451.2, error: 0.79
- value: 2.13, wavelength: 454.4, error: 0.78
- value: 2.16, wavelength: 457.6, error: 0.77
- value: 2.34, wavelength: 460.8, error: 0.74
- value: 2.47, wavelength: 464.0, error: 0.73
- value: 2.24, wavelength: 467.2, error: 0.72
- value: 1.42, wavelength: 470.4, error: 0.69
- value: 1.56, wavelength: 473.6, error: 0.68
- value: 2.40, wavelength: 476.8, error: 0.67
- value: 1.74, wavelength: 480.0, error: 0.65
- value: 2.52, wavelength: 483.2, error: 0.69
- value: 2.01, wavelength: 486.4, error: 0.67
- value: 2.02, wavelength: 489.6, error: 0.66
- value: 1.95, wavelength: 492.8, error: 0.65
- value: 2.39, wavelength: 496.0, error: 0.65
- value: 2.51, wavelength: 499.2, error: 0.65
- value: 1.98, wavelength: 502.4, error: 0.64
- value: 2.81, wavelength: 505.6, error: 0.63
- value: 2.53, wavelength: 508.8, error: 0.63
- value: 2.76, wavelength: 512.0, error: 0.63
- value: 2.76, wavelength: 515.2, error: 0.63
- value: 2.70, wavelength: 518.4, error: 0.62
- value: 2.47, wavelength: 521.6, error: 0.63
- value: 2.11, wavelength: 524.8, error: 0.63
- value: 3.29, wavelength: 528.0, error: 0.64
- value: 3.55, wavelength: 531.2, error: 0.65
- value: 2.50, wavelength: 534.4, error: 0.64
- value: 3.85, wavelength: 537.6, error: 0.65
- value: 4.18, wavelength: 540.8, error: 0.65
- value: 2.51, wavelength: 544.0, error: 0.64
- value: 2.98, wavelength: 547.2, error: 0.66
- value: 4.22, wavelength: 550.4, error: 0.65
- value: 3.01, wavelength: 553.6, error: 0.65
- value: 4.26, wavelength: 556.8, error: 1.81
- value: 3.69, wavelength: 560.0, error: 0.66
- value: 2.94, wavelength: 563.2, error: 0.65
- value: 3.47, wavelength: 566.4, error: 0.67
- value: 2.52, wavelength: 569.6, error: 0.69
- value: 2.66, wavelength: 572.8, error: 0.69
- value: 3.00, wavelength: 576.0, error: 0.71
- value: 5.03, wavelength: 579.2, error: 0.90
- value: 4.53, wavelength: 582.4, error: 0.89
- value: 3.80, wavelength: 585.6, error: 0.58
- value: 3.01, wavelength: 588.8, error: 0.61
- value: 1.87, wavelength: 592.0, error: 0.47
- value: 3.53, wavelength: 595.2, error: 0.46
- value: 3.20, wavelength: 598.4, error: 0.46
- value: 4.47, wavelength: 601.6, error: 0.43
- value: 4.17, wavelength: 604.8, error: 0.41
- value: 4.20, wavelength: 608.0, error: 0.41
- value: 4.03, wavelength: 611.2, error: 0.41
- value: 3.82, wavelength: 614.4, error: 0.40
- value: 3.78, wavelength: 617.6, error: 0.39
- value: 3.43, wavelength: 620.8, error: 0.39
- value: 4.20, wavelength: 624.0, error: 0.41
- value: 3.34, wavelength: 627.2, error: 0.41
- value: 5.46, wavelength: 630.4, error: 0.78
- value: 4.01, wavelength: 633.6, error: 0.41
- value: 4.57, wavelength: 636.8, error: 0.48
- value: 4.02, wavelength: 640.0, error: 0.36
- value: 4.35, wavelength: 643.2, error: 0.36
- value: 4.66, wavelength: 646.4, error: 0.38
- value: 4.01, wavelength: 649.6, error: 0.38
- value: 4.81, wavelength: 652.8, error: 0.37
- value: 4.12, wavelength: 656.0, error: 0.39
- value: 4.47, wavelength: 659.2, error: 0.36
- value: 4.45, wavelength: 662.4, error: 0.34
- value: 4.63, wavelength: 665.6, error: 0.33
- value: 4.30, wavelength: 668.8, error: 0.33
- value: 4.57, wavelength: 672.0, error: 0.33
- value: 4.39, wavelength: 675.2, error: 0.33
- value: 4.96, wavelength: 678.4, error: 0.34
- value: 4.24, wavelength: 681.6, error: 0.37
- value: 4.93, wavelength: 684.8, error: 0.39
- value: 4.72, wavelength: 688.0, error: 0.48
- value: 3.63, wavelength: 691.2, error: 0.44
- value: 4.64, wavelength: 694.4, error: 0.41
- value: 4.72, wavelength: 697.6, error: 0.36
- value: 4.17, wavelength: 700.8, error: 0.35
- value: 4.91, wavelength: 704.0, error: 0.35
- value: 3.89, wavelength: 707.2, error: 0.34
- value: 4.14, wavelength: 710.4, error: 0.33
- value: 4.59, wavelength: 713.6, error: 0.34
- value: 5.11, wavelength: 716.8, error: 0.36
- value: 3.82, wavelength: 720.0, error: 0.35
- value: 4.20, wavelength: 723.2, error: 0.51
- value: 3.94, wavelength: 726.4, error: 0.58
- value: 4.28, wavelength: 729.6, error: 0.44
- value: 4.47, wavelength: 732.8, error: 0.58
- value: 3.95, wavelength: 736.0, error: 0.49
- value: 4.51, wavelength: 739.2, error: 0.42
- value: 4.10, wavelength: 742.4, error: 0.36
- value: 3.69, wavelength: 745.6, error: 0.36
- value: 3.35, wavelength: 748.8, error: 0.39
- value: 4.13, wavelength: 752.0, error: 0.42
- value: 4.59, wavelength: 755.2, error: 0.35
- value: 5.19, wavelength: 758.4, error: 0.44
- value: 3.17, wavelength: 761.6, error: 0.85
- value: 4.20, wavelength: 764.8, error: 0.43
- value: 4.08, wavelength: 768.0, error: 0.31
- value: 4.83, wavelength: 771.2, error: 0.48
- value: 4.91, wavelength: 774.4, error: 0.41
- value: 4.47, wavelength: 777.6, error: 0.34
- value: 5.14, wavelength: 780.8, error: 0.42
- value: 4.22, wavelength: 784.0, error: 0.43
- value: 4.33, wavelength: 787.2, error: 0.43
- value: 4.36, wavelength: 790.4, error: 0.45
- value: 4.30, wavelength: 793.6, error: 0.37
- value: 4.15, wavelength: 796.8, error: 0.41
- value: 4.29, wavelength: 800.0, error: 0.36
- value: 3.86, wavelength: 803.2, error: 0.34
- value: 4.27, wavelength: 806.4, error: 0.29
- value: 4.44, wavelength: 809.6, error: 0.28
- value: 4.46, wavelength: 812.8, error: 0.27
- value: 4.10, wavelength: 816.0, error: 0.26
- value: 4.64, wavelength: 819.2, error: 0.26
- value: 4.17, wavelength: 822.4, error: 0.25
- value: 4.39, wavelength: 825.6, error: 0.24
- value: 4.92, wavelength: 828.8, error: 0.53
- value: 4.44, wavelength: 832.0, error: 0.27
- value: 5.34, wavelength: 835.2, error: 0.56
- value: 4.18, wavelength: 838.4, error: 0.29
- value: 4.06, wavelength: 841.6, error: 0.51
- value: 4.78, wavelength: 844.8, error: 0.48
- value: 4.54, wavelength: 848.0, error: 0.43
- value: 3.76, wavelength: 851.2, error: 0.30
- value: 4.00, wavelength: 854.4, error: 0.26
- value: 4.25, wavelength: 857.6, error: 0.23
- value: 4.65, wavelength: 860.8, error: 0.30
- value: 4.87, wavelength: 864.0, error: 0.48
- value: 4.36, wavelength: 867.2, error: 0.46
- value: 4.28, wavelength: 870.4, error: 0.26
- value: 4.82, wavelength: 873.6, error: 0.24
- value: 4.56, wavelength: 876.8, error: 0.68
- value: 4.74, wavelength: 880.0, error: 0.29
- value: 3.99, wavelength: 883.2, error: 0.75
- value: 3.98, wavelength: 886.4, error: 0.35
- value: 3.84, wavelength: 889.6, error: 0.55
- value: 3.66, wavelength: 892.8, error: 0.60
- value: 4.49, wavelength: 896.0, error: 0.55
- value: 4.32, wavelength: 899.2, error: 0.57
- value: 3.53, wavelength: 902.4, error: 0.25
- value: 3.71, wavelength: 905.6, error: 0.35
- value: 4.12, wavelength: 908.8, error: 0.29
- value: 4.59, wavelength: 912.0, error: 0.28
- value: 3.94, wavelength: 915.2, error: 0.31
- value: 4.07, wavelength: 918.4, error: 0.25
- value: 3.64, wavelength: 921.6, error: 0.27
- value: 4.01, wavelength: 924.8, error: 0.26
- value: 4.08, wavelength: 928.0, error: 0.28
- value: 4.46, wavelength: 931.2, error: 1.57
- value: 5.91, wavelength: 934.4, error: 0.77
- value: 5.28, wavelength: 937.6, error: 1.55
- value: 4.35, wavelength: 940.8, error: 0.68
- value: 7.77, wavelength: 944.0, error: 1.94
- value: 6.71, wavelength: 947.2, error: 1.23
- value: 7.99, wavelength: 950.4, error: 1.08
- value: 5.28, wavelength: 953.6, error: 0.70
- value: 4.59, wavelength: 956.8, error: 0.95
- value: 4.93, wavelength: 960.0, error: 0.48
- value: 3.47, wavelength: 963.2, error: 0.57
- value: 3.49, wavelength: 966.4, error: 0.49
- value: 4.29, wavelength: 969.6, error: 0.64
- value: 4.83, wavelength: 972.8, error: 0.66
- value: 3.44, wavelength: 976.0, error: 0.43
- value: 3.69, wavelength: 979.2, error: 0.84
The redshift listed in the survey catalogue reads 0.446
